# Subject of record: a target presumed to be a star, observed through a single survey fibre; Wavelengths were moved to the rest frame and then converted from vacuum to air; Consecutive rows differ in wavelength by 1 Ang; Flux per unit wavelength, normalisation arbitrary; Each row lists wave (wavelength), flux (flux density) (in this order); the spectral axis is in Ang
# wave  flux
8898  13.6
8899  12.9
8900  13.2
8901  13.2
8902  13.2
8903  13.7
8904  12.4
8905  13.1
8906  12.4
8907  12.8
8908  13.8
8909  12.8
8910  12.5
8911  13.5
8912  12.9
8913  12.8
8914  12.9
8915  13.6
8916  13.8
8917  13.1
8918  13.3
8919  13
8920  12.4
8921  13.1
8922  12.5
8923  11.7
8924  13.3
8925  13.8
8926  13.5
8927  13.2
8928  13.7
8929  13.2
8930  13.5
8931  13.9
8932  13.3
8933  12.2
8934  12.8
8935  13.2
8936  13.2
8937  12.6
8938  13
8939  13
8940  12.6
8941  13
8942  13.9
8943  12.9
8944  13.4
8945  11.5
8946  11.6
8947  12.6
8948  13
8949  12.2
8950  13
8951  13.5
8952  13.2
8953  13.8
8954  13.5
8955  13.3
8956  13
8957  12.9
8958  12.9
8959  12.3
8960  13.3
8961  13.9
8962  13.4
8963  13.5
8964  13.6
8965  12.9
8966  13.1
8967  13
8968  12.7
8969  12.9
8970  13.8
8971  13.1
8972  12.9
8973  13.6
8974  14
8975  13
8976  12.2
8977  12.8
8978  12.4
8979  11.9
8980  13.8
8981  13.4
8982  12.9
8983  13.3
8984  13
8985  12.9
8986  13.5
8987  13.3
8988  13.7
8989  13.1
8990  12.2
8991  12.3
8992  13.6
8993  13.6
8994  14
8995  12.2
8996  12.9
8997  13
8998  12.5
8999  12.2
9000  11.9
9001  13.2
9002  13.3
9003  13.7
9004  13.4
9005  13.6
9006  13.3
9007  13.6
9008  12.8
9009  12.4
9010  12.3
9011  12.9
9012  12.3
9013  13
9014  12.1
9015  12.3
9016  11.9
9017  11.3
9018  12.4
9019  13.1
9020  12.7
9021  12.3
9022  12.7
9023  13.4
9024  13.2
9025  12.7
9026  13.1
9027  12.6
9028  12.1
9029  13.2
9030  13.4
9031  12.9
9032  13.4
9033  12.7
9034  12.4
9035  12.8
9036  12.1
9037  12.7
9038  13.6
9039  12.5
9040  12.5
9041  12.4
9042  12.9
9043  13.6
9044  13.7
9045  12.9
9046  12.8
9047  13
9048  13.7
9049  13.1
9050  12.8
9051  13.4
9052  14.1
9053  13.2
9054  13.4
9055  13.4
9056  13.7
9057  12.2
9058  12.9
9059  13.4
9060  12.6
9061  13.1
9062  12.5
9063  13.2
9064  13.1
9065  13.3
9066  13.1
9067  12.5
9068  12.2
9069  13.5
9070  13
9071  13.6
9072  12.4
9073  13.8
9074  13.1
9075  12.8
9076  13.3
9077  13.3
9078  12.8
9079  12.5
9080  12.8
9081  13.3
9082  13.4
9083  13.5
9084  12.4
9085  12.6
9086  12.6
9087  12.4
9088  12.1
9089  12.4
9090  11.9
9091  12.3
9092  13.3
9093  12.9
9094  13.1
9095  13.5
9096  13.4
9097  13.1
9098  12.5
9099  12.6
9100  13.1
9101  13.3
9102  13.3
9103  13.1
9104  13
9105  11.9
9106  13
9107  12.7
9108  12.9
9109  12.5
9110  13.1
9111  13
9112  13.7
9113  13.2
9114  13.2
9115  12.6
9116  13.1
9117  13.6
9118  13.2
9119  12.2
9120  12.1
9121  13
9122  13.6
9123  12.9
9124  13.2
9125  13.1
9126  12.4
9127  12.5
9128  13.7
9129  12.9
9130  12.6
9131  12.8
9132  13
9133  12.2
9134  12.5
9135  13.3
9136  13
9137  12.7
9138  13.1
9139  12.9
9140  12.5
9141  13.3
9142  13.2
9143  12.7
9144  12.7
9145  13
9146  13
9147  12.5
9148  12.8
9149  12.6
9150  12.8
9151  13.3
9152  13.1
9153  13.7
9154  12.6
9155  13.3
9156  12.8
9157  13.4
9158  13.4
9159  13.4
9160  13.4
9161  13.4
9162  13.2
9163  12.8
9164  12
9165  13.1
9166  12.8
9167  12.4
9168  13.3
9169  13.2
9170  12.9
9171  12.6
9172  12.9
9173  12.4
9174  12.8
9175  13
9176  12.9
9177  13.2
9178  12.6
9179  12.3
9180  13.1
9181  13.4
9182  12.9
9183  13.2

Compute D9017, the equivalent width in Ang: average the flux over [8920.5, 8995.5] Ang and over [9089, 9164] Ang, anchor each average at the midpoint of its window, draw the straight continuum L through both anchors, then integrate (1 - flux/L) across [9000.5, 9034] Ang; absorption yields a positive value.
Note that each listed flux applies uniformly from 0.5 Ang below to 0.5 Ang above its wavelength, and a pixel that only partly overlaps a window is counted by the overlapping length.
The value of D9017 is 0.51 Ang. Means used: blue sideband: 13.1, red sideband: 12.9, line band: 12.8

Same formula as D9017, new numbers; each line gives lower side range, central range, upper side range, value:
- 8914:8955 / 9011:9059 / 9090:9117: 0.47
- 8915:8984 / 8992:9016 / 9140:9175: 0.27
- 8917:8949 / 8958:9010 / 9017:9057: -0.44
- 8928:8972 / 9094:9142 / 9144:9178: 0.14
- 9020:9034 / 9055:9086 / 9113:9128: -0.22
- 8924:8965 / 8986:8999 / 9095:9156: 0.04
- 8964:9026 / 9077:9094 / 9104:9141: 0.22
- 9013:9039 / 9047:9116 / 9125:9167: -0.98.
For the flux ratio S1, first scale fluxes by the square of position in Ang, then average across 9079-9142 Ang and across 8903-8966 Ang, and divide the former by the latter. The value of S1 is 1.0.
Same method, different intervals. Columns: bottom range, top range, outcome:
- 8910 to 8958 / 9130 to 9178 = 1.04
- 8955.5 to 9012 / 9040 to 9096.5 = 1.02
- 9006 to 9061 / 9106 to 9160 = 1.03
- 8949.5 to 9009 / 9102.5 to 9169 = 1.02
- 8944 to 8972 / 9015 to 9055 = 1.01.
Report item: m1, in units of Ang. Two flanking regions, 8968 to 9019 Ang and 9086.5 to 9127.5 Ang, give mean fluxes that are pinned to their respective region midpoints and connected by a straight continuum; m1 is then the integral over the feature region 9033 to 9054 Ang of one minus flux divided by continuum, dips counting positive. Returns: -0.2 Ang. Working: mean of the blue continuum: 12.9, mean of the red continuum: 12.9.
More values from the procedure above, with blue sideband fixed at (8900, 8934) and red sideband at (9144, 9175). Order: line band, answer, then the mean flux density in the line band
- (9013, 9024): 0.5 Ang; 12.5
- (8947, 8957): 0.0 Ang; 13.1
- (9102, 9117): 0.0 Ang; 13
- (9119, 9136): 0.2 Ang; 12.8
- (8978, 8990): 0.0 Ang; 13.1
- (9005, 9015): 0.2 Ang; 12.8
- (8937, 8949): 0.3 Ang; 12.7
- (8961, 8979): -0.1 Ang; 13.1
